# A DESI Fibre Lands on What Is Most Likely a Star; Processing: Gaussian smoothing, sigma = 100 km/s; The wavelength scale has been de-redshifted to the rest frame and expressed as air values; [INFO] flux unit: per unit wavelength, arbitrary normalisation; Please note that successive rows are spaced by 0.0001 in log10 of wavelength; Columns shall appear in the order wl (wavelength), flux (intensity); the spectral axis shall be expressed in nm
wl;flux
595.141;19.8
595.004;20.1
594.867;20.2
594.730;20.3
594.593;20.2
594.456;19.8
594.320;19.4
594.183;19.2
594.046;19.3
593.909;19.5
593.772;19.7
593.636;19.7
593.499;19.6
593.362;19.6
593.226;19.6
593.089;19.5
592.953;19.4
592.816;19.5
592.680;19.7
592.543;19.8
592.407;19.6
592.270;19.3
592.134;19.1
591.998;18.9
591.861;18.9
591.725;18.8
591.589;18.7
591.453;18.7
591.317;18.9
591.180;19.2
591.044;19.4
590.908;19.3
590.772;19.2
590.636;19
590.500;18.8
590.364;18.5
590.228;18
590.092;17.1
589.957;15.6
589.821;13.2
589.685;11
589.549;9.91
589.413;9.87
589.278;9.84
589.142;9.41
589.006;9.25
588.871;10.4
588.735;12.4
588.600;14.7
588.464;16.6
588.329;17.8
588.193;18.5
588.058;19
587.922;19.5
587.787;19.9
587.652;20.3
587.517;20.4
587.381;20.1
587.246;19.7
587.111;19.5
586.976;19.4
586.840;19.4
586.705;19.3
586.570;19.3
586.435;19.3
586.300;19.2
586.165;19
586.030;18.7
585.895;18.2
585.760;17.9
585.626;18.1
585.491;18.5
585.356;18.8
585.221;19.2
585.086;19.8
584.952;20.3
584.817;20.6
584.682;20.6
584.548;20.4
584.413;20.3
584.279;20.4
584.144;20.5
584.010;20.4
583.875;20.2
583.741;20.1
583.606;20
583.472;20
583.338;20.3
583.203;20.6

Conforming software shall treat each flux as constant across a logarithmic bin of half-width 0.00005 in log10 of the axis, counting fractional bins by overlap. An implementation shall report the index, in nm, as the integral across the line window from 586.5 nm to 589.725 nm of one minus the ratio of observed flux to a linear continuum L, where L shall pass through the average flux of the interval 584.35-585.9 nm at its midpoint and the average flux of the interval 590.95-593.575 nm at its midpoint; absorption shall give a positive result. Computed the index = 0.54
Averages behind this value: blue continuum 19.4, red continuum 19.3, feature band 16.1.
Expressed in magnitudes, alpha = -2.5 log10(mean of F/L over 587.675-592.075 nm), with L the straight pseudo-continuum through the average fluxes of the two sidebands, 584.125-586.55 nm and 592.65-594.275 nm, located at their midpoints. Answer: 0.196 mag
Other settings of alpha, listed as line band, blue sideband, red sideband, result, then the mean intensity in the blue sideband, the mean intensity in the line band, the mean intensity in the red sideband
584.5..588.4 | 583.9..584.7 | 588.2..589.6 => -0.18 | 20.4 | 19.3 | 12.3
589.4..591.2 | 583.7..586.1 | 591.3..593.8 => 0.18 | 19.6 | 16.4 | 19.3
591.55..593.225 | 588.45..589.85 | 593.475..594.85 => -0.16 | 11.3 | 19.3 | 19.7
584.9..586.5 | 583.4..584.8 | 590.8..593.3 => 0.07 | 20.3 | 18.9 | 19.2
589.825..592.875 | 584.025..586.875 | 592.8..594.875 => 0.05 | 19.4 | 18.7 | 19.6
